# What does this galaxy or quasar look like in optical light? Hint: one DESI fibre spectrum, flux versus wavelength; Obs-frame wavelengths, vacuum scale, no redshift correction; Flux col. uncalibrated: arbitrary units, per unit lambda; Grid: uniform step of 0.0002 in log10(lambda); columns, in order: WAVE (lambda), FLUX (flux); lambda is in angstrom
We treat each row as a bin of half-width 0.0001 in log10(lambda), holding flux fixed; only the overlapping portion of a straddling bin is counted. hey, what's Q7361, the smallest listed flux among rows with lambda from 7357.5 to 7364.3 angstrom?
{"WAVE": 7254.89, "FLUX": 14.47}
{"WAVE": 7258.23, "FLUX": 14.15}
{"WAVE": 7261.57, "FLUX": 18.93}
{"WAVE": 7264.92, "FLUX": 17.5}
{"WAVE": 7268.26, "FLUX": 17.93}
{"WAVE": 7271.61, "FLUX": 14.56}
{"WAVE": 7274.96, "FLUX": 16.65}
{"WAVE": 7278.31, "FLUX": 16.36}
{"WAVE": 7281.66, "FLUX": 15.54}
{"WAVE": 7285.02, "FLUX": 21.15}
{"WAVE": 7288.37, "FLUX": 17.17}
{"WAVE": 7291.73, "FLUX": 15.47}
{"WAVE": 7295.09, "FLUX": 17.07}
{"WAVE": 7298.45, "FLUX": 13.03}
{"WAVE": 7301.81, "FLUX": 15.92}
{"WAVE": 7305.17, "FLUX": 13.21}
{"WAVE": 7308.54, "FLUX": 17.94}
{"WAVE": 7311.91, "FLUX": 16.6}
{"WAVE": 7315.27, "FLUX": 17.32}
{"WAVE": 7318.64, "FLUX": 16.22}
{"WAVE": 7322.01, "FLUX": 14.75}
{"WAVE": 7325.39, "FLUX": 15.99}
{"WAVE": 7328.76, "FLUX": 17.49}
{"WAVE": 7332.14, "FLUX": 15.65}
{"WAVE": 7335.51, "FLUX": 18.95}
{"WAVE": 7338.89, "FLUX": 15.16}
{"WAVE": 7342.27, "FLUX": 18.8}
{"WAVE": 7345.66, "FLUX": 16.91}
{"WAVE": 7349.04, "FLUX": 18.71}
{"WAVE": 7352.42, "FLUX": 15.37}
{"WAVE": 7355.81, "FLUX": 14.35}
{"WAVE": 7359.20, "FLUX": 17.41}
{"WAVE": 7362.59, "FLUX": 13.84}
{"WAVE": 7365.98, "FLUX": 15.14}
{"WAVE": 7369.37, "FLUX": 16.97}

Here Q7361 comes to 13.84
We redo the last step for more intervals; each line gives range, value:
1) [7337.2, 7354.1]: 15.16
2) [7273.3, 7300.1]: 13.03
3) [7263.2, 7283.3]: 14.56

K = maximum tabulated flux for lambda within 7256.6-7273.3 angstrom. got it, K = 18.93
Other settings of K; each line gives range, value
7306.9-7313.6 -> 17.94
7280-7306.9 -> 21.15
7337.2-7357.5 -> 18.8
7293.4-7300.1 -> 17.07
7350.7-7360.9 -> 17.41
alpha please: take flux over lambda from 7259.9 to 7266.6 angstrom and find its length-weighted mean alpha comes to 18.2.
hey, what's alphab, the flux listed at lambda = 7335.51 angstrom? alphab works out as 18.95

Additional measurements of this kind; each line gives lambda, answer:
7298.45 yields 13.03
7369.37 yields 16.97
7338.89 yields 15.16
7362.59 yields 13.84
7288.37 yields 17.17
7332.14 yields 15.65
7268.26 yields 17.93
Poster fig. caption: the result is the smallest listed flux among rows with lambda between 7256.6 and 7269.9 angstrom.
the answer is 14.15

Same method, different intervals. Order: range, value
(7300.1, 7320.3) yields 13.21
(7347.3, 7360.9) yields 14.35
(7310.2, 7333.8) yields 14.75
